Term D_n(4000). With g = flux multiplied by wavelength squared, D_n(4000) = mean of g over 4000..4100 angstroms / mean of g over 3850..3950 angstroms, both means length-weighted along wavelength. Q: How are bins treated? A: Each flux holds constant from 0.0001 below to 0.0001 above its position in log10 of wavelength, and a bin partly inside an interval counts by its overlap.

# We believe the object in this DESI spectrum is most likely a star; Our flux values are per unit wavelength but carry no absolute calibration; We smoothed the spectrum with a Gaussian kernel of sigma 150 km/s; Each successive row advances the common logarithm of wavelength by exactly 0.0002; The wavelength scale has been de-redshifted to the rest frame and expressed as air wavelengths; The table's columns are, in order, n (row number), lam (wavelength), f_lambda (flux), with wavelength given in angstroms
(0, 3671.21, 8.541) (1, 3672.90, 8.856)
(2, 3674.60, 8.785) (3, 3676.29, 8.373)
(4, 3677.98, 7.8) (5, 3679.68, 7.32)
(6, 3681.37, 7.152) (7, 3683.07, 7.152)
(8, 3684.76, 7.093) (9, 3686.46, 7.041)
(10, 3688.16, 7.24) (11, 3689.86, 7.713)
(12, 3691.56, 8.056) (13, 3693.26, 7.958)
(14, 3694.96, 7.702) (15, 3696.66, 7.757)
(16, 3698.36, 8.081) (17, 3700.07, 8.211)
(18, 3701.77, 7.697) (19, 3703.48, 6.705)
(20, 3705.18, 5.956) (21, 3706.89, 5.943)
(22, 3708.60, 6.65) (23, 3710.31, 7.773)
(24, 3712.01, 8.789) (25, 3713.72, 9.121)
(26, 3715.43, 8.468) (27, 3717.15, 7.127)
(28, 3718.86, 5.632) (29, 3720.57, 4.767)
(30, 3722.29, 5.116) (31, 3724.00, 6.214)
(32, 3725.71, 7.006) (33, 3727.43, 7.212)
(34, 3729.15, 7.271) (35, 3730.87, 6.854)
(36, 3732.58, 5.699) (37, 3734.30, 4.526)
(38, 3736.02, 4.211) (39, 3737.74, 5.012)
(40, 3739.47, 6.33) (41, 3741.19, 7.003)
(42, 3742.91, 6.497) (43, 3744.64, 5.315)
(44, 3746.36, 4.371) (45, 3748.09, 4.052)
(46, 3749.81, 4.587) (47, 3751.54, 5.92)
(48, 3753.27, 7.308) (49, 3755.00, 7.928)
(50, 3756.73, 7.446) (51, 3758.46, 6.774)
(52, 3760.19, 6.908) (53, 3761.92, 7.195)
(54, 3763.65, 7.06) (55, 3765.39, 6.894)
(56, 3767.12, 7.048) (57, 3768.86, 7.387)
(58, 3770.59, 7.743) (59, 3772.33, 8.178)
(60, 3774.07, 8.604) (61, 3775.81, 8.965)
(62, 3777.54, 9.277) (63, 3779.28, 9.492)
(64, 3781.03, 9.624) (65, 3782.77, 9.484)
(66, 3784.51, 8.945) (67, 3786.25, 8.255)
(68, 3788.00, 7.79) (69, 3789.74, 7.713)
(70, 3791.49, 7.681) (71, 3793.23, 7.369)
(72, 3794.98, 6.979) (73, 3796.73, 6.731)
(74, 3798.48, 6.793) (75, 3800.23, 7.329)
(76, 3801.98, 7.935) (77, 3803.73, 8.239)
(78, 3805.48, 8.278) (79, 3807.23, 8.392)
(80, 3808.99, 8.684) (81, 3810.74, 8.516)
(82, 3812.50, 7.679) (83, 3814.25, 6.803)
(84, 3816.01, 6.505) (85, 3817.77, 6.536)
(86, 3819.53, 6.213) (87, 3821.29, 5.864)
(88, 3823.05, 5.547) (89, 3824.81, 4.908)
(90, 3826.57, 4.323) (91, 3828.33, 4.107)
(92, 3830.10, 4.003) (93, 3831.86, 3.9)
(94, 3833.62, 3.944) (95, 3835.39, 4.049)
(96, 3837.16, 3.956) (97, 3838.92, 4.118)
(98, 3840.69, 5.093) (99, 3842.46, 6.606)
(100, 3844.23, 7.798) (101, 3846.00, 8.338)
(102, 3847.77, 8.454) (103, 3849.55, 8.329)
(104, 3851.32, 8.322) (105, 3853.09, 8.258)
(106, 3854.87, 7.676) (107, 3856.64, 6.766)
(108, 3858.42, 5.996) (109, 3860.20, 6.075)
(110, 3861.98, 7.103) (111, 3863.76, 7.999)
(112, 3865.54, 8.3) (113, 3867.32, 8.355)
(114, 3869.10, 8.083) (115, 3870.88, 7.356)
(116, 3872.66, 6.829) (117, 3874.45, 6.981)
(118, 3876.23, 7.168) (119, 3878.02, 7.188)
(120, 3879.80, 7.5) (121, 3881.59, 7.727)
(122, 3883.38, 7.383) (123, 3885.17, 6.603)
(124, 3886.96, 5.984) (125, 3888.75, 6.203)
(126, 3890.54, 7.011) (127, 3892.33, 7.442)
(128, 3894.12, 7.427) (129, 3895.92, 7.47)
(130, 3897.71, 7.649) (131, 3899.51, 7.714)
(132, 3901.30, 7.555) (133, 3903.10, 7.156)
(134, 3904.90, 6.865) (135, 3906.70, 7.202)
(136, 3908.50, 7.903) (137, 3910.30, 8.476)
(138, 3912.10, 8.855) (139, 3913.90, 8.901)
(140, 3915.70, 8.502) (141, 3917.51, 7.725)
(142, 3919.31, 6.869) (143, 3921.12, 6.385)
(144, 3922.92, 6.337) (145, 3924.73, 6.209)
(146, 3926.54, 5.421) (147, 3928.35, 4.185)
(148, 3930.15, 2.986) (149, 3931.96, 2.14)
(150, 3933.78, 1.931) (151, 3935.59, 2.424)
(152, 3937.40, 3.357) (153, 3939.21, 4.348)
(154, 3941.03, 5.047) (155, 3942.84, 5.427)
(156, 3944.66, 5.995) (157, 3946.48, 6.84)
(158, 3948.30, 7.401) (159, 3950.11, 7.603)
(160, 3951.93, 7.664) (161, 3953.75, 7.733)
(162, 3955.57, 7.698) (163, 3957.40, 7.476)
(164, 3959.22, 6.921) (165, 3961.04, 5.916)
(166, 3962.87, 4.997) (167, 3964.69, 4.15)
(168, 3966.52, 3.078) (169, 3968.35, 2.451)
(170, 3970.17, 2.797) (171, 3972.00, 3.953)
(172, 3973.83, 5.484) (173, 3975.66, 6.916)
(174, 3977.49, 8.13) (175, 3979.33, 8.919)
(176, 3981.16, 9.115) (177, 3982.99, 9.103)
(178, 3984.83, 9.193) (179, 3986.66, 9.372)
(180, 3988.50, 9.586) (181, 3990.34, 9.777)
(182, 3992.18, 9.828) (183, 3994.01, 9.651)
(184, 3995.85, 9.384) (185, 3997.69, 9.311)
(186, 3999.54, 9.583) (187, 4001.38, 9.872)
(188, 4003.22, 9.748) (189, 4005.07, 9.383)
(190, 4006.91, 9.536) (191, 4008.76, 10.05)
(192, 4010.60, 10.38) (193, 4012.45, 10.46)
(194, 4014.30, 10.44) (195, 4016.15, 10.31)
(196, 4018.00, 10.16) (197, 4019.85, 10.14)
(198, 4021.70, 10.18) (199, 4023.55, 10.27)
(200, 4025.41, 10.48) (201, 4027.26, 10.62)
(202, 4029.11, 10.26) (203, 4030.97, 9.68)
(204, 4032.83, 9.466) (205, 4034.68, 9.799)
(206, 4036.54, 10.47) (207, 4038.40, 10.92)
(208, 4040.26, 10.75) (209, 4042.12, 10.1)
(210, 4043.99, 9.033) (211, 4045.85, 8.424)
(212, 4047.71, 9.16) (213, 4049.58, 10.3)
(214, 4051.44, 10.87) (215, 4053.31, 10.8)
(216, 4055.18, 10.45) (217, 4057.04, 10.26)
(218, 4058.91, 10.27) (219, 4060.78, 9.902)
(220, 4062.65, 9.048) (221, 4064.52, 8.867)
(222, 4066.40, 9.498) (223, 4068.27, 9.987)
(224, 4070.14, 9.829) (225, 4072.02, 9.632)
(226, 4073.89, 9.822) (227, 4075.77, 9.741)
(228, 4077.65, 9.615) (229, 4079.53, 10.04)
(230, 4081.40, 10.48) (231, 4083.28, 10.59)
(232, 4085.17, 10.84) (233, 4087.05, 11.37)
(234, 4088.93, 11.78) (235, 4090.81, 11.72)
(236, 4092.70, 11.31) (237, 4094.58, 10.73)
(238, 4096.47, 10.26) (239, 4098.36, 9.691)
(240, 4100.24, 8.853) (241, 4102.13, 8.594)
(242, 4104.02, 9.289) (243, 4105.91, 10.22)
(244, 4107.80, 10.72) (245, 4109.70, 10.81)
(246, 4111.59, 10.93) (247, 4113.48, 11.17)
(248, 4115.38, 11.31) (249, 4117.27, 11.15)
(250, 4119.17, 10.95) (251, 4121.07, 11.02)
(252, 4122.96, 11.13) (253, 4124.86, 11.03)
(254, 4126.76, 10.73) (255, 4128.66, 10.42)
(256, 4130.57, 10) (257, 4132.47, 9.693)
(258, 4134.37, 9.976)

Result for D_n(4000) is 1.64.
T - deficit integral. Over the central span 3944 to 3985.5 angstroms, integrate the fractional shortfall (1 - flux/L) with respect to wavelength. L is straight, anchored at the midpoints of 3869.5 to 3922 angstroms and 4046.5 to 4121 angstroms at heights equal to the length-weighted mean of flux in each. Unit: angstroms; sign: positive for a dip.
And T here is 9.6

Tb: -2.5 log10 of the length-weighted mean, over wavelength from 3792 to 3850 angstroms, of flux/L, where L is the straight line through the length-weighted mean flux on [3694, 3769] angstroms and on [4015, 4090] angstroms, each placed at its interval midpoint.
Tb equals 0.18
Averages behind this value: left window 6.62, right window 10.1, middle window 6.42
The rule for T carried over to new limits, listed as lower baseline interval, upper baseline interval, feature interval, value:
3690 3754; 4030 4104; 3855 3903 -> 5.5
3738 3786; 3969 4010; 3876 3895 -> 2.2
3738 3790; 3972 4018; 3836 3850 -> 2.6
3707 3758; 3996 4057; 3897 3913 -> 1.5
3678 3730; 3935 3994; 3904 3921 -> -2.9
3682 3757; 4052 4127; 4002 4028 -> -1.4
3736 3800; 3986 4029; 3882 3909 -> 4.7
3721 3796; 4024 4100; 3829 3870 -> 7.1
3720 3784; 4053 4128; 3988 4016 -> -1.1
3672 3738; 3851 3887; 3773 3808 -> -4.7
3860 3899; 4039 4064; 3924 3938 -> 7.8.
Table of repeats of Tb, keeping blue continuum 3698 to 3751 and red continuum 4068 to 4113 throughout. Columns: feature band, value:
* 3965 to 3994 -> 0.26 mag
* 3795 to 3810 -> -0.08 mag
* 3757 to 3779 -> -0.13 mag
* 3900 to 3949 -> 0.37 mag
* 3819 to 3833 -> 0.48 mag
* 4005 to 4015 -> -0.07 mag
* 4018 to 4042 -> -0.07 mag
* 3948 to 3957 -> 0.16 mag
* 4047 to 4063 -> -0.03 mag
